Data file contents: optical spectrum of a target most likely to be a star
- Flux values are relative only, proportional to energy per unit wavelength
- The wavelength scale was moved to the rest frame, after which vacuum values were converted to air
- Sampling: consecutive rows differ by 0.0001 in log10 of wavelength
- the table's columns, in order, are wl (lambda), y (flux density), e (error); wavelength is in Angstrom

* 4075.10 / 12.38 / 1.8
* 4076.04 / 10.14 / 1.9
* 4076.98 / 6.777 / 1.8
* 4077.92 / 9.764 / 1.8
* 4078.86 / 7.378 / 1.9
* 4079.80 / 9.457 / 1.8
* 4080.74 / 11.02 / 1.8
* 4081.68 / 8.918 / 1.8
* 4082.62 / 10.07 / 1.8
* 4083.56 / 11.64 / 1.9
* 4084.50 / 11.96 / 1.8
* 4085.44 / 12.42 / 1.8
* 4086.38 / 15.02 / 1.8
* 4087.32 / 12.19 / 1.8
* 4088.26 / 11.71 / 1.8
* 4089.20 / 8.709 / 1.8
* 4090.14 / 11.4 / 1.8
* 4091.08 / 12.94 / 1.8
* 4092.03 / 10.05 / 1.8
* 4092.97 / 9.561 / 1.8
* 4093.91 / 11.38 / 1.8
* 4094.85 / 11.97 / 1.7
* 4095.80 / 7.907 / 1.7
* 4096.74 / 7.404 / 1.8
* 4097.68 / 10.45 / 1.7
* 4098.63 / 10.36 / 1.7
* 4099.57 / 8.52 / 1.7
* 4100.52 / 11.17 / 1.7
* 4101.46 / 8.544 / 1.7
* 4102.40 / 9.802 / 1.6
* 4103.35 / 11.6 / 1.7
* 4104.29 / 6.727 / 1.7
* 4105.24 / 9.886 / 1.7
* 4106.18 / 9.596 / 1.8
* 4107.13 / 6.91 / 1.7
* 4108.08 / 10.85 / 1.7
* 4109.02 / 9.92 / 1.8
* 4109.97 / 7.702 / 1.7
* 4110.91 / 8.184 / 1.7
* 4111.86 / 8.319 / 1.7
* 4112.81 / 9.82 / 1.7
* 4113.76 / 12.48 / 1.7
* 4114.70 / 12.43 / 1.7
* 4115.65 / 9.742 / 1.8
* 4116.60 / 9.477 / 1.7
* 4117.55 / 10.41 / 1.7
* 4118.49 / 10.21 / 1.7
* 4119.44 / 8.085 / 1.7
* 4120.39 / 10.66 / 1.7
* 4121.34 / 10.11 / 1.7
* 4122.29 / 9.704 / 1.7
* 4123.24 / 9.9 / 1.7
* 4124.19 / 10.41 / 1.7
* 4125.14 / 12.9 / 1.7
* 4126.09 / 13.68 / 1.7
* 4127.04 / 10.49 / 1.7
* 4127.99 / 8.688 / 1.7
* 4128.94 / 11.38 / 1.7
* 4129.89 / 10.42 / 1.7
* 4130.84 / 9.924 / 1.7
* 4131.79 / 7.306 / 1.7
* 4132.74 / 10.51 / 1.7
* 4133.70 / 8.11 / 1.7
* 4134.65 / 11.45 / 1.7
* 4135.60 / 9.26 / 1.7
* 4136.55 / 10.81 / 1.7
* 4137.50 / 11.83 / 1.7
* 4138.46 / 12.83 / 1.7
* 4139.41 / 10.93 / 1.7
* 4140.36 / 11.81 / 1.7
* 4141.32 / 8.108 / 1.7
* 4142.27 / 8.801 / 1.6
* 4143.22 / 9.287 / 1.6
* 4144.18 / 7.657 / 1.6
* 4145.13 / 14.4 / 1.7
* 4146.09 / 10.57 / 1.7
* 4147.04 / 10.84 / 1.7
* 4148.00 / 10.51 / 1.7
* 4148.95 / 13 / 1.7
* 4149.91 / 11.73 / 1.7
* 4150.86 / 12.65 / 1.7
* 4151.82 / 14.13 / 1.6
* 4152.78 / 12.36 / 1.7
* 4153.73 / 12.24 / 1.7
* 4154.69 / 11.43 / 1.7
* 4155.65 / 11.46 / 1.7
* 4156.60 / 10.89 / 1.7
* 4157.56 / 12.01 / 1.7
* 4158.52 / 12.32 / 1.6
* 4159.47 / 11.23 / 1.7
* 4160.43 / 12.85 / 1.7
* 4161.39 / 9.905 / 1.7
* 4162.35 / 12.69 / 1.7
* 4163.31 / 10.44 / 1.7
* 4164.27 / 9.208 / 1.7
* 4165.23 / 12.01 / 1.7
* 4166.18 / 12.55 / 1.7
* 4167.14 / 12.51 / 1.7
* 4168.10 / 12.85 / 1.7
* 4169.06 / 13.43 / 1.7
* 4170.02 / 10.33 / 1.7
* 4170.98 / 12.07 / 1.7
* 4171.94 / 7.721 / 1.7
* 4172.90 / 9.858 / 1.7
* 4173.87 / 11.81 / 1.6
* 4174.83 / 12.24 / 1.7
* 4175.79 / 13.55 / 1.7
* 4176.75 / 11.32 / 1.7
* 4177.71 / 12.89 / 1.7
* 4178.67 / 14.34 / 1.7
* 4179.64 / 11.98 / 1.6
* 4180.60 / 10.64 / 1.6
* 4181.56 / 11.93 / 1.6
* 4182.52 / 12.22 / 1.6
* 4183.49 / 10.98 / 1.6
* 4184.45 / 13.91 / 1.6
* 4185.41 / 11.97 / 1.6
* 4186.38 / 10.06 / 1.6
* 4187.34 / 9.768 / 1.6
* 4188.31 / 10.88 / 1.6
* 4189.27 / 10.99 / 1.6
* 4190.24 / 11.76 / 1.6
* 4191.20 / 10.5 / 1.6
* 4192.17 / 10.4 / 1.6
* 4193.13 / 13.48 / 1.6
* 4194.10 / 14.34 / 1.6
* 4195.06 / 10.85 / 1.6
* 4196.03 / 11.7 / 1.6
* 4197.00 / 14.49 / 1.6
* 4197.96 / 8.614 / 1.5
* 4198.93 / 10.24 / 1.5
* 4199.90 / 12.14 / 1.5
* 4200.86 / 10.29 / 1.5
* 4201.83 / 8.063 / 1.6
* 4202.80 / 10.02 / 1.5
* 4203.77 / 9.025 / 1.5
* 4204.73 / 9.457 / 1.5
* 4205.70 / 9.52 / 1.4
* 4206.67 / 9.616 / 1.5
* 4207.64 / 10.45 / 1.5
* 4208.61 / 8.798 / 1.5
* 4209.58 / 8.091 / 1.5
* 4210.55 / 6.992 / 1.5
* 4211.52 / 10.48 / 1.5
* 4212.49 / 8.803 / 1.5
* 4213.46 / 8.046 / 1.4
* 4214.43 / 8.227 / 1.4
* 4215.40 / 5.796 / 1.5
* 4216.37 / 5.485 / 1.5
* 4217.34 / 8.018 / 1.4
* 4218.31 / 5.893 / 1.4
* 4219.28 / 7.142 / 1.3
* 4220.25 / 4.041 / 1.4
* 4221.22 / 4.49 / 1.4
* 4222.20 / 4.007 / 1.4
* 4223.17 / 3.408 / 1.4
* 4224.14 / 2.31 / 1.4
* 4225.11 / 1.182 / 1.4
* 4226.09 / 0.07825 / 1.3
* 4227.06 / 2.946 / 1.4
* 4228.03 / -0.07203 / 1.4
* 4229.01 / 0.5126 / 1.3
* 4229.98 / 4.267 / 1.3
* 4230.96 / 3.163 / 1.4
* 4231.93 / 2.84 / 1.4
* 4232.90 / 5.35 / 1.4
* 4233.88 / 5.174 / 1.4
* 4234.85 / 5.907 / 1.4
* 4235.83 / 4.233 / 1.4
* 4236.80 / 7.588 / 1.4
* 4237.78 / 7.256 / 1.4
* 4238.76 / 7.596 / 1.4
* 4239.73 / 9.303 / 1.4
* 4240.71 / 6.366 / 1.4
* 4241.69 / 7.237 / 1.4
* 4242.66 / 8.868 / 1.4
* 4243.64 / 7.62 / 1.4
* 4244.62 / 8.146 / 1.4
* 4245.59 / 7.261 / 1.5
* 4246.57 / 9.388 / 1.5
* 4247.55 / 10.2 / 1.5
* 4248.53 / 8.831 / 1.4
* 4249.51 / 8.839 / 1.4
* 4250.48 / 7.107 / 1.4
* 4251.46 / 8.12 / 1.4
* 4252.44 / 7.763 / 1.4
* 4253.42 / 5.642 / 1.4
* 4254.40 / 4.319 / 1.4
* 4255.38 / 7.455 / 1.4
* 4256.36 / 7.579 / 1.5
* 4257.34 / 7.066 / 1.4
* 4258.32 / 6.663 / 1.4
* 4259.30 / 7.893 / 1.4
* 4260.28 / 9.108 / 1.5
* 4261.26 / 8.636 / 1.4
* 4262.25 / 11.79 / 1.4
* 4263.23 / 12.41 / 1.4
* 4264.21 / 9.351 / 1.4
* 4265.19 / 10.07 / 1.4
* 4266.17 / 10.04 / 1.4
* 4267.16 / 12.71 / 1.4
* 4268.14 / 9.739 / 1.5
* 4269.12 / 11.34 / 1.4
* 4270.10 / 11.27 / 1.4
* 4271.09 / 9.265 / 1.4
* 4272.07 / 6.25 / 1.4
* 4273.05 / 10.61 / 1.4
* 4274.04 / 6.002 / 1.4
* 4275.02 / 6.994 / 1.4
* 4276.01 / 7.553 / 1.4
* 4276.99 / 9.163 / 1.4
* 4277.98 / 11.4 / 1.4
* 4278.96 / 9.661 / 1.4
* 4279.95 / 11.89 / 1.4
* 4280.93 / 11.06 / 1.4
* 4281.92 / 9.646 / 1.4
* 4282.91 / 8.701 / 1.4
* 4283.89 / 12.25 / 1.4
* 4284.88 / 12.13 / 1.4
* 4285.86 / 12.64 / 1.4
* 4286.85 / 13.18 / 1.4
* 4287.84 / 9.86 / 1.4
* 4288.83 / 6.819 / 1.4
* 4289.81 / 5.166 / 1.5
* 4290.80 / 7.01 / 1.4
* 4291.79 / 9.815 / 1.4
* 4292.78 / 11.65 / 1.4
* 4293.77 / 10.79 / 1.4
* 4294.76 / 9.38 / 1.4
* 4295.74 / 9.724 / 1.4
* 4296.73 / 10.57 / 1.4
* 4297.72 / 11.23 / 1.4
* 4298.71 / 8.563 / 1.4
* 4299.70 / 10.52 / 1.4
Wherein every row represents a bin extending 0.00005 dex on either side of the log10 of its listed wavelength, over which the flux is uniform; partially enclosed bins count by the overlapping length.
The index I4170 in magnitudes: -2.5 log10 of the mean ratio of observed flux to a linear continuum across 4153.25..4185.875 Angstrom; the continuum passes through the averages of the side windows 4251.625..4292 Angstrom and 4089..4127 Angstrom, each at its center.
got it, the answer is -0.21 mag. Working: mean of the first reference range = 10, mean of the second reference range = 9.21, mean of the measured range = 11.8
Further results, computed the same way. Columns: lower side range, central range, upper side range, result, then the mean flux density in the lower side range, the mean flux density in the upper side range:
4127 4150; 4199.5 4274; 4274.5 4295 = 0.33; 10.4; 9.84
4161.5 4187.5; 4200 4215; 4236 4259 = 0.08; 11.7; 7.62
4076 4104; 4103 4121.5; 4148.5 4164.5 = 0.13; 10.3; 11.8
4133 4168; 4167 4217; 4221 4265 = -0.17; 11.3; 6.38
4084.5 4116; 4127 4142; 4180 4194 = 0.05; 10.2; 11.5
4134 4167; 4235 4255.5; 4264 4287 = 0.35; 11.3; 10.1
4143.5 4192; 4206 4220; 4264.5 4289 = 0.35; 11.6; 10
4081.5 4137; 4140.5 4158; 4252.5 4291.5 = -0.13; 10.2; 9.23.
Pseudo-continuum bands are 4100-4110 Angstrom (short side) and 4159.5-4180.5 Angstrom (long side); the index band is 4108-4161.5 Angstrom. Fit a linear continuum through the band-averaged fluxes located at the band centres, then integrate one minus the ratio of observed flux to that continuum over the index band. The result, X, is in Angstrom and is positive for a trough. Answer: -1.2 Angstrom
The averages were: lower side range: 9.4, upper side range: 11.7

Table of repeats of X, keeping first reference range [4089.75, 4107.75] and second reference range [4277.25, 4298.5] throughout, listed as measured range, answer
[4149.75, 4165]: -2.78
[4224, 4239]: 9.42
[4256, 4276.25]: 1.90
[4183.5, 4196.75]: -2.17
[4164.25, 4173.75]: -1.37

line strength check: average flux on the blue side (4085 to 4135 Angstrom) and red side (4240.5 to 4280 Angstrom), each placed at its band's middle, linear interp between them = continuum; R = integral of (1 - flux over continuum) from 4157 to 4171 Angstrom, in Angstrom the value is -3.0 Angstrom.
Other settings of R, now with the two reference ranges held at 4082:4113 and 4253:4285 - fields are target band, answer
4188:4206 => -2.39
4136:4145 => -0.42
